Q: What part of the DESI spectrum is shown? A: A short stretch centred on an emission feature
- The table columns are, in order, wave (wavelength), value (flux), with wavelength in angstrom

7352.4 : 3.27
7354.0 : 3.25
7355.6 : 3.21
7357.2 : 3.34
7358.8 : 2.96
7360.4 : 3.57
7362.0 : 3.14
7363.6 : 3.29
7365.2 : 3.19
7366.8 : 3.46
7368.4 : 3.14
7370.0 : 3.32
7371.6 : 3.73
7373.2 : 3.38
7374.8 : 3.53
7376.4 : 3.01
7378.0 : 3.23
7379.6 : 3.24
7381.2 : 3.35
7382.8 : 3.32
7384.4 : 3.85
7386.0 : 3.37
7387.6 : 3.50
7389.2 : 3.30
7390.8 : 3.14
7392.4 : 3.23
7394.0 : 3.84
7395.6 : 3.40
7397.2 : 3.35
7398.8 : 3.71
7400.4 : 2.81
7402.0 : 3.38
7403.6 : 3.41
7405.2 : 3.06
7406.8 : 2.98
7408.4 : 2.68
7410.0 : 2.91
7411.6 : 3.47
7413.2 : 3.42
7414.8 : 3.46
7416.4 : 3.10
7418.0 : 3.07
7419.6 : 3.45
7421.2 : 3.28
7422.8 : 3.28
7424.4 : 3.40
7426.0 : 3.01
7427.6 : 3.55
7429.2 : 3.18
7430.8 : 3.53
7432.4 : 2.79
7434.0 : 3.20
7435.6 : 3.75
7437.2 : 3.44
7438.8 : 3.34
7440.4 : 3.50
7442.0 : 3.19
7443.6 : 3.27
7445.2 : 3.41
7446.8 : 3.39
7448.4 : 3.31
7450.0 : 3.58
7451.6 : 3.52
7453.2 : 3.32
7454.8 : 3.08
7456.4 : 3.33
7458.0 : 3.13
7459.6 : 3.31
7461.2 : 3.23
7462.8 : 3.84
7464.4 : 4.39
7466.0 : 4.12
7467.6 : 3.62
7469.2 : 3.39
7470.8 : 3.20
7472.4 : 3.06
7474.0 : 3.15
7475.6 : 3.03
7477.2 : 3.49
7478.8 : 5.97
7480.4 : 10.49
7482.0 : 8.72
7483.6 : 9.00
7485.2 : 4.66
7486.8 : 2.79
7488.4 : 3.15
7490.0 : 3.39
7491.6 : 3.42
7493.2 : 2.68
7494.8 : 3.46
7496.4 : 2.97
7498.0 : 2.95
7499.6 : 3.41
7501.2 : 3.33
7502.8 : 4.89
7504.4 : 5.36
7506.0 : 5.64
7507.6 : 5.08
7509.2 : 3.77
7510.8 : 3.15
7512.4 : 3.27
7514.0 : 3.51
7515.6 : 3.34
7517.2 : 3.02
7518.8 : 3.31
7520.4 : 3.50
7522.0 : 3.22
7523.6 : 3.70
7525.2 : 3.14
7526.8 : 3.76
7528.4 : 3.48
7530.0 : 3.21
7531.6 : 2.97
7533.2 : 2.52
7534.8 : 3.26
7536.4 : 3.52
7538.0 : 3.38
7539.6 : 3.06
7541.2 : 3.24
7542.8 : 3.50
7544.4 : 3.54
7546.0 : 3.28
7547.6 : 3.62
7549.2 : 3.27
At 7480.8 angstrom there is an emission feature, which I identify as H-alpha 6563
